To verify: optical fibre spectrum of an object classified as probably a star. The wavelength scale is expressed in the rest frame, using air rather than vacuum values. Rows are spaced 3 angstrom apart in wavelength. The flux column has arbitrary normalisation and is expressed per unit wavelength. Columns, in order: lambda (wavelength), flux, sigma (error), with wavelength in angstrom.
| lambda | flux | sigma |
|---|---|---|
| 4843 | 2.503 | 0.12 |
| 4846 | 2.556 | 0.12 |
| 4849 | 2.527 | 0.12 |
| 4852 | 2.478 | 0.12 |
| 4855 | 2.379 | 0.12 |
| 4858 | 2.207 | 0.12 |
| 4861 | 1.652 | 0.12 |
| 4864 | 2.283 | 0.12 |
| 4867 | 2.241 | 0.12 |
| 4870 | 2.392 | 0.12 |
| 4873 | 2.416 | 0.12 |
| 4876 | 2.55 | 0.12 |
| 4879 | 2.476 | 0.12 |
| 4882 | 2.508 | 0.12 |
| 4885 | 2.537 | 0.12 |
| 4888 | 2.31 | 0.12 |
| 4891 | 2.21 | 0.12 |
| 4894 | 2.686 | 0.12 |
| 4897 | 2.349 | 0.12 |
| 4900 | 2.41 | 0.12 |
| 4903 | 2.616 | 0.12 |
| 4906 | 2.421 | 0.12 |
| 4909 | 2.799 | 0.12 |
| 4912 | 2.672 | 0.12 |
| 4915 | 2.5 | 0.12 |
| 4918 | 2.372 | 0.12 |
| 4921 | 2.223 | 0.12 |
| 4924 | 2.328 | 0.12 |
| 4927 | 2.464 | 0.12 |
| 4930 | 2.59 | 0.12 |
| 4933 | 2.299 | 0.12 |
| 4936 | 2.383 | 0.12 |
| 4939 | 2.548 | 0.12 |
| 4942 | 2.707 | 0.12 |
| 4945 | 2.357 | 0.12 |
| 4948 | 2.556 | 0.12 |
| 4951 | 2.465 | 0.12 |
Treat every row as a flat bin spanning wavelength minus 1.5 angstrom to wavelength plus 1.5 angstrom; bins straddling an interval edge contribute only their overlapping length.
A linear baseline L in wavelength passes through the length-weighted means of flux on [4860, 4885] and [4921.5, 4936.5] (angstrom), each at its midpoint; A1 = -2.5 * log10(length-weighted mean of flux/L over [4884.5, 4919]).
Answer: -0.05 mag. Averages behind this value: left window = 2.34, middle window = 2.49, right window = 2.4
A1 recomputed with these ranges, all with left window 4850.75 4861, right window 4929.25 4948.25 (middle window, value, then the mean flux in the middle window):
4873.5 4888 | -0.08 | 2.49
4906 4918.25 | -0.08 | 2.59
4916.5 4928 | 0.04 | 2.34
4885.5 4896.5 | -0.03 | 2.41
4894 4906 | -0.05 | 2.48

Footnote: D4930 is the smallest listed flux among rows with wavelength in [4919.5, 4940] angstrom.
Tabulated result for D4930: 2.223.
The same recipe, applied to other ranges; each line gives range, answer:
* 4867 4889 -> 2.241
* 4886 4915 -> 2.21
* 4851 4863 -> 1.652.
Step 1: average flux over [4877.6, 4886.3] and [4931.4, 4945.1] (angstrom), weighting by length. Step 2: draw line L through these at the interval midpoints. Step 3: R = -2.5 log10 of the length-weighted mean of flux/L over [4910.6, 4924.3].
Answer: 0.03 mag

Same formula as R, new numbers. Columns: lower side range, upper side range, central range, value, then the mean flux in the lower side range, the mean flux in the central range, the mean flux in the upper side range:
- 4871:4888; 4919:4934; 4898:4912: -0.061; 2.48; 2.57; 2.38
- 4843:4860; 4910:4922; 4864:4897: 0.007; 2.41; 2.42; 2.47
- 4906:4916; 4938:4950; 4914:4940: 0.077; 2.63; 2.41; 2.54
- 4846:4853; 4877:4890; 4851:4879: 0.087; 2.52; 2.3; 2.45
